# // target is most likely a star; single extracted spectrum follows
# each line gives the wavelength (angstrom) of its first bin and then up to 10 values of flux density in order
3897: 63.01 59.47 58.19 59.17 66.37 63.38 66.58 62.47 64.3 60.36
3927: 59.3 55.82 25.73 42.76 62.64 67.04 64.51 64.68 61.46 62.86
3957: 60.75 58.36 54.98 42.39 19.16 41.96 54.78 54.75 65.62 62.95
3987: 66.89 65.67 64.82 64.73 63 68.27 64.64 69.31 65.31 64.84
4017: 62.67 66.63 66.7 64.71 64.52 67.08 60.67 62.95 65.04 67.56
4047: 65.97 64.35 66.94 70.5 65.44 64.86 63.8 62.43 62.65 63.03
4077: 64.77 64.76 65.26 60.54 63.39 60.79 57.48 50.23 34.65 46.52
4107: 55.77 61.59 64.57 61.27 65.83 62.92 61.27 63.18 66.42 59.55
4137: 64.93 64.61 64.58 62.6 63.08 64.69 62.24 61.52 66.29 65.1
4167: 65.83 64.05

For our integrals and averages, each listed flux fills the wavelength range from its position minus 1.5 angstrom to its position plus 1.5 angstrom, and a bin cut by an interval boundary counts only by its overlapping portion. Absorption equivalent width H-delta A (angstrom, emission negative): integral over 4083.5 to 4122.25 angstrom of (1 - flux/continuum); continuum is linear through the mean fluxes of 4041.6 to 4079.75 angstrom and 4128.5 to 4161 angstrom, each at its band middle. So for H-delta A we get 4.2 angstrom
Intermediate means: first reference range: 65.2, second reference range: 63.5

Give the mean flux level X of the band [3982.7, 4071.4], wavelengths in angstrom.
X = 65.2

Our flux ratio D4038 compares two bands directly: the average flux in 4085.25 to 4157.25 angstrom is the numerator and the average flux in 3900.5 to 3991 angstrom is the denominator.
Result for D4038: 1.1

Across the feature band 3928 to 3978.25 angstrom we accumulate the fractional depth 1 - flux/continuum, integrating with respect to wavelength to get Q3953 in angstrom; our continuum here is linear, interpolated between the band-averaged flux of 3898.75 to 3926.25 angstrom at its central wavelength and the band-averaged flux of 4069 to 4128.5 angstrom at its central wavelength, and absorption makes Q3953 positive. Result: 7.3 angstrom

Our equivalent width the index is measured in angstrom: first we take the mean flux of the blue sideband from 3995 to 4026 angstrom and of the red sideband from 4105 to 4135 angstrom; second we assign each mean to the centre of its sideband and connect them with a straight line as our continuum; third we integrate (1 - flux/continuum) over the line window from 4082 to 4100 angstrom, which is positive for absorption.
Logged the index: 1.2 angstrom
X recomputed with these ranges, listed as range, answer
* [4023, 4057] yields 65.5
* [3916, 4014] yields 58.3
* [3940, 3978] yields 54.5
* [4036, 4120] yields 61.5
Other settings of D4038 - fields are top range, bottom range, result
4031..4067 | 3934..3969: 1.16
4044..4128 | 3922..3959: 1.07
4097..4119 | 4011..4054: 0.84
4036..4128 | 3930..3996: 1.11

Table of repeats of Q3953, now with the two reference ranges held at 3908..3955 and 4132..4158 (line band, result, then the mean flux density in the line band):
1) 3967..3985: 3.2 angstrom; 49.3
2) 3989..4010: -1.8 angstrom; 65.8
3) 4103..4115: 0.9 angstrom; 57.7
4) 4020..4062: -2.9 angstrom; 65.6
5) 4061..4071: -0.3 angstrom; 63.5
